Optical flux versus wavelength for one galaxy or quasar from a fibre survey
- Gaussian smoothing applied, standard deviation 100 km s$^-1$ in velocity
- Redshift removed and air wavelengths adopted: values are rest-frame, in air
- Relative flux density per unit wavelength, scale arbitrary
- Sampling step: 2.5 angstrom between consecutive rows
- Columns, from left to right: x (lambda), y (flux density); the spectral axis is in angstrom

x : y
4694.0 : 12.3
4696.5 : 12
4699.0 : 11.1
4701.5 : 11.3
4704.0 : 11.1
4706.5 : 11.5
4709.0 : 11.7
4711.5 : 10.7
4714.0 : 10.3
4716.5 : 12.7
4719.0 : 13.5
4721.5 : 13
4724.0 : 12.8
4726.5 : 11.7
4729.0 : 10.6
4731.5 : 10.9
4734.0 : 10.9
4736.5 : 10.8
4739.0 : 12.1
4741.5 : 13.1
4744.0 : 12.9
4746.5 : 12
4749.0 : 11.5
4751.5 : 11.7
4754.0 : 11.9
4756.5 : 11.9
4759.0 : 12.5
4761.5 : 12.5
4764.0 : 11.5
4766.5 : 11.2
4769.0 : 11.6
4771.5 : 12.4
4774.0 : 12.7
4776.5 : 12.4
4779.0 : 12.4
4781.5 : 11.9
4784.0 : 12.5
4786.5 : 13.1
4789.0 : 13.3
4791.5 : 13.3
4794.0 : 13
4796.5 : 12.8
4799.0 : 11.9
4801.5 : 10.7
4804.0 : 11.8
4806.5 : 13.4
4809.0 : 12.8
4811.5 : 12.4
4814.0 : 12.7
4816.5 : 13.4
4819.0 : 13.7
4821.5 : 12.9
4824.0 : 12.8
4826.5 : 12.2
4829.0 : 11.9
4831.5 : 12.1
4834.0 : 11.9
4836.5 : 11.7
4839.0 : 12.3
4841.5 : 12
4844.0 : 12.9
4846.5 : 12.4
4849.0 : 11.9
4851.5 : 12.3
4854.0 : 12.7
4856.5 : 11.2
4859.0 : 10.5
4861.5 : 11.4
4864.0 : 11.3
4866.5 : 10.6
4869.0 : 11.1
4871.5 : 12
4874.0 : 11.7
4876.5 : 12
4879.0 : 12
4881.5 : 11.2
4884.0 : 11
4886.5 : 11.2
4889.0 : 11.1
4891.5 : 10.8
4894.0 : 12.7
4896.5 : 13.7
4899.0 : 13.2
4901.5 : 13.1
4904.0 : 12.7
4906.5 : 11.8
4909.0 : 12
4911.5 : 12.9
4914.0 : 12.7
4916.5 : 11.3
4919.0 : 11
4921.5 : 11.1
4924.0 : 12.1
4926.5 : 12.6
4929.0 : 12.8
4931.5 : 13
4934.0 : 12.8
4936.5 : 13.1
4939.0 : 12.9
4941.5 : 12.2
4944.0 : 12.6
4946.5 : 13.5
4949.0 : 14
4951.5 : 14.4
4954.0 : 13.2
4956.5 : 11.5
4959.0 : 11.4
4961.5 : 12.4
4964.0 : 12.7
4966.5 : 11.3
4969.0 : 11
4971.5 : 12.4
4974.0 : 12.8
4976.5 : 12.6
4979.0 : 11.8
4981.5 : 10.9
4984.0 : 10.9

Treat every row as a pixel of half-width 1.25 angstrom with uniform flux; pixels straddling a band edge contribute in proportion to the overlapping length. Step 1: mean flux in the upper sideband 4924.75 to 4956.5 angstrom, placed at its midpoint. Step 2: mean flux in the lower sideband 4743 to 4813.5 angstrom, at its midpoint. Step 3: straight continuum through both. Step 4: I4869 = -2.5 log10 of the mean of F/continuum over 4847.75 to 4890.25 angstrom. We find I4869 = 0.11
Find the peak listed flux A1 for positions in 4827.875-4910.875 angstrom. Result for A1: 13.7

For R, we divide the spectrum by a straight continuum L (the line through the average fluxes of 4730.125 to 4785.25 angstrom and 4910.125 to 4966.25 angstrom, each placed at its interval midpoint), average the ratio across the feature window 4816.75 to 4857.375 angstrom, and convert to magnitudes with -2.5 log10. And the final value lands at -0.01 mag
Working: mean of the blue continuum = 12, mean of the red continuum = 12.5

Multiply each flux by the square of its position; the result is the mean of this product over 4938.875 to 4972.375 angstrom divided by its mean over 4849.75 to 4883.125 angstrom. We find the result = 1.13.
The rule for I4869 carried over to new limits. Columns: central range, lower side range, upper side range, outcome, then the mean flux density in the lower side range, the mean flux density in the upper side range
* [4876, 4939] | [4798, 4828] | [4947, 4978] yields 0.03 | 12.6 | 12.5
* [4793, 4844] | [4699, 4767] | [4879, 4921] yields -0.05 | 11.8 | 12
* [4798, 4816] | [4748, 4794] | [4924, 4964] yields 0.01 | 12.3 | 12.8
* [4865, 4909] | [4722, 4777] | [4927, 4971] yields 0.05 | 11.9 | 12.6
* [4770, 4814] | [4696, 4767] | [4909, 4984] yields -0.05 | 11.8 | 12.3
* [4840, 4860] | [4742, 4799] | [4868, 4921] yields 0.01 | 12.3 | 12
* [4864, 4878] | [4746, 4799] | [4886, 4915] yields 0.08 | 12.3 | 12.4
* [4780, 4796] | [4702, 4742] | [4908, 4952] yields -0.08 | 11.7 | 12.6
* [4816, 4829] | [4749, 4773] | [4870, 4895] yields -0.10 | 11.9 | 11.6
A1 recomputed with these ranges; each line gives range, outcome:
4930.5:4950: 14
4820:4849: 12.9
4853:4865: 12.7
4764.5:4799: 13.3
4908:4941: 13.1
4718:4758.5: 13.5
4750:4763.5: 12.5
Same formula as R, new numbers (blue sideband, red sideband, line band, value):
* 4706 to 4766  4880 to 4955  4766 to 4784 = -0.015 mag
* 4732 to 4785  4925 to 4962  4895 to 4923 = 0.031 mag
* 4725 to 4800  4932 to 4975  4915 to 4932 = 0.051 mag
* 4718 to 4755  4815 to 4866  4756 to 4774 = 0.001 mag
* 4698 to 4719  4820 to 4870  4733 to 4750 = -0.034 mag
